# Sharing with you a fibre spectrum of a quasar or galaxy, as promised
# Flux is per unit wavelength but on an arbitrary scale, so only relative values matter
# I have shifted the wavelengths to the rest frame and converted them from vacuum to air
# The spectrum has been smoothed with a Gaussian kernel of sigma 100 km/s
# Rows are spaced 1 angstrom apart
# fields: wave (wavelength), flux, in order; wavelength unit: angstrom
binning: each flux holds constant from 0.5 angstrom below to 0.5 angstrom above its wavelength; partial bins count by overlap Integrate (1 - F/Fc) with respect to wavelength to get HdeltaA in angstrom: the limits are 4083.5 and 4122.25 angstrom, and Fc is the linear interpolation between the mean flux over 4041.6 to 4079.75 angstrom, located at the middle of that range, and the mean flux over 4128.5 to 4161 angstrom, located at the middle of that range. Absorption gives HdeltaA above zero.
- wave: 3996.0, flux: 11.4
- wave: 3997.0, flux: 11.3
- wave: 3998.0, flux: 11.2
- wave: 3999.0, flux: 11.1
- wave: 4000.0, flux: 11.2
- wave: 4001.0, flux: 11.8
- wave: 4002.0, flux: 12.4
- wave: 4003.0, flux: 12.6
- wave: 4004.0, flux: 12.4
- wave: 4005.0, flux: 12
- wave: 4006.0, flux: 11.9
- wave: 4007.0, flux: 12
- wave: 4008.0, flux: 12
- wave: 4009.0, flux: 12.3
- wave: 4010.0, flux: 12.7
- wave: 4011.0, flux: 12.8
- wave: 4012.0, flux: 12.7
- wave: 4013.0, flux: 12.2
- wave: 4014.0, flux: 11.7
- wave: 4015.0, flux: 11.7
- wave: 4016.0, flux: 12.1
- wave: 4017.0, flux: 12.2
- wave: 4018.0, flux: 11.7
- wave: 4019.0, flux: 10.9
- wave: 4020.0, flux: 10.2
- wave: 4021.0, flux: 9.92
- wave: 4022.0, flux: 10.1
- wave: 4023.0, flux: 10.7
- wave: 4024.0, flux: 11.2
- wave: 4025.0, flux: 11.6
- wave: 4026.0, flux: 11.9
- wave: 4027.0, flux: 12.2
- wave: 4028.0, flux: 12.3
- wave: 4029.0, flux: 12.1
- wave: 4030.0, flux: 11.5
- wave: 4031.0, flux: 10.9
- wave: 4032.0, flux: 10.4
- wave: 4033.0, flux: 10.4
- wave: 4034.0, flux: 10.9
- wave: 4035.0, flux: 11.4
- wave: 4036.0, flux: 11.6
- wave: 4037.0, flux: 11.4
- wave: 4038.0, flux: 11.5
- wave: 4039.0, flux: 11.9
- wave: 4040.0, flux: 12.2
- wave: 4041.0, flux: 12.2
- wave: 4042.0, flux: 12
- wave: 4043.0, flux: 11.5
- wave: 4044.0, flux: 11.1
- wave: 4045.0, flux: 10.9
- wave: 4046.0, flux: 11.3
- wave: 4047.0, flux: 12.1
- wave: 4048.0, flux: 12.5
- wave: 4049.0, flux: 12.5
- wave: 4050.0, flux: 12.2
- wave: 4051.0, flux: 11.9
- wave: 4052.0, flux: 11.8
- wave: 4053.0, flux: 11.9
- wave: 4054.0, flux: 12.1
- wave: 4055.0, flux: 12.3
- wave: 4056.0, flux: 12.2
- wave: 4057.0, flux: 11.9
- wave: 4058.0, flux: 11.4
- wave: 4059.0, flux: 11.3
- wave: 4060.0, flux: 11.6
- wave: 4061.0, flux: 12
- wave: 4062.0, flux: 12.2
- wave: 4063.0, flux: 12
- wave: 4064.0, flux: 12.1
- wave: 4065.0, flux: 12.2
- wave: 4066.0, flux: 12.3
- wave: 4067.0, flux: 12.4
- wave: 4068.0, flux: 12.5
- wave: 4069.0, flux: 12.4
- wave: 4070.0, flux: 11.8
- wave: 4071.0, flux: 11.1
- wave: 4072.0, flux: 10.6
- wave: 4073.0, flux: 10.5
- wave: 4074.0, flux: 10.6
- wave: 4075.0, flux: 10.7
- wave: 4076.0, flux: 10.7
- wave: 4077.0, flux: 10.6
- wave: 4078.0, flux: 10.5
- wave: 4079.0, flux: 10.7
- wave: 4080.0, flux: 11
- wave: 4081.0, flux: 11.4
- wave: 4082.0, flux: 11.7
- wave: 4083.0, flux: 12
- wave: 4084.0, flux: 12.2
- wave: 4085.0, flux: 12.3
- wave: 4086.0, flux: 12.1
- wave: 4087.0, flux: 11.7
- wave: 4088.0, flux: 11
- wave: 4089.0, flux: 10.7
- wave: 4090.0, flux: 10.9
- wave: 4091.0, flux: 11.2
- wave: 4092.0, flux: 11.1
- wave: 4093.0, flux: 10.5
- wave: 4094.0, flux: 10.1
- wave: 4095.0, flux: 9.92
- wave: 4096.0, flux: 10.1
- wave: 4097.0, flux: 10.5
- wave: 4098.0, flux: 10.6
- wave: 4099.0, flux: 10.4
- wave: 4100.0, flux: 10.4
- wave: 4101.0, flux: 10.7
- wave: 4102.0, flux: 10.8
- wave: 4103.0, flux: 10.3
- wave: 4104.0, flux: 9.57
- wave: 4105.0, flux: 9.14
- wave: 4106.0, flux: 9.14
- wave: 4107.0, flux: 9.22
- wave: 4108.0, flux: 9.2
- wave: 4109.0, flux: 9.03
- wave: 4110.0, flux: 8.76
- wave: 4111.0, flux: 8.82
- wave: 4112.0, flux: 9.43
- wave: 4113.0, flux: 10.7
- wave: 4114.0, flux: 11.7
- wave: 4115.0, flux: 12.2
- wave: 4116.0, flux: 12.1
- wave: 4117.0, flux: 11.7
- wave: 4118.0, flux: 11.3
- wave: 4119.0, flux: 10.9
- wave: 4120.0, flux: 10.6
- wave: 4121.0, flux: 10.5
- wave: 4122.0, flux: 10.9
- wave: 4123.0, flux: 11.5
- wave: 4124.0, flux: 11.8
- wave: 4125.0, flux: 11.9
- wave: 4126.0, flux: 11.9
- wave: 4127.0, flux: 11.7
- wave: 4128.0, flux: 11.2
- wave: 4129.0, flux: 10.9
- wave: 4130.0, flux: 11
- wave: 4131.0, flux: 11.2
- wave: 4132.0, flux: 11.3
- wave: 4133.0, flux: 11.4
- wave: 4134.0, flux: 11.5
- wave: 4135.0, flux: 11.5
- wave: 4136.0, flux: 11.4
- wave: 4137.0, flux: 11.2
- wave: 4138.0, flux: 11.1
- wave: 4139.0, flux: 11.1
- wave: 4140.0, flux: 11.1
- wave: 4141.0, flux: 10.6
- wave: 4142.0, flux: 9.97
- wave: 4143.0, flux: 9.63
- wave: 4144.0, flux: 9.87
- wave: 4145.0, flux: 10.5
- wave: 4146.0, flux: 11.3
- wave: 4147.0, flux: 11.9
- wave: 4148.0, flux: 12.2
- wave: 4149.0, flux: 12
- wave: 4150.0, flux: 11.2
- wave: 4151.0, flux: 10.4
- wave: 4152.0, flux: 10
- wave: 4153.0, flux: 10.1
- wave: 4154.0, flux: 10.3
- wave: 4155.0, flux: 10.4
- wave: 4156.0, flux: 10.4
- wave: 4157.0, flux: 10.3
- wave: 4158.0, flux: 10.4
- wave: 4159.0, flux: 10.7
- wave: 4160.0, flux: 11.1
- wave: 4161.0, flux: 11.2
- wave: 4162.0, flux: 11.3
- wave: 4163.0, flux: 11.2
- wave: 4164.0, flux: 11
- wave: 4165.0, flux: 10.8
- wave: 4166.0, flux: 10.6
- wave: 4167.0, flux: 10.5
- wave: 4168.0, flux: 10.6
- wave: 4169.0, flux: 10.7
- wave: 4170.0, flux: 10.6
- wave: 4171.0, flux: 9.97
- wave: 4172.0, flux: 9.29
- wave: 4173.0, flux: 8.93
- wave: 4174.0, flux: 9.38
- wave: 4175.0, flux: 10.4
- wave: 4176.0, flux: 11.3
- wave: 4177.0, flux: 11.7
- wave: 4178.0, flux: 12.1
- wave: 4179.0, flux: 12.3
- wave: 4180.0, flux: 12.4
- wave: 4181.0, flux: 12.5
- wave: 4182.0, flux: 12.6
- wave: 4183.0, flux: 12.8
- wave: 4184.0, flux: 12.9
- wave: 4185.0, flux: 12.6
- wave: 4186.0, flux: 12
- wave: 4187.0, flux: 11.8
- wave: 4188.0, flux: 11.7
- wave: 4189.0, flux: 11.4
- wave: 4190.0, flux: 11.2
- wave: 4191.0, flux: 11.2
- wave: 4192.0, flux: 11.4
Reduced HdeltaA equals 2.4 angstrom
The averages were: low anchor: 11.6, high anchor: 10.9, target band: 10.6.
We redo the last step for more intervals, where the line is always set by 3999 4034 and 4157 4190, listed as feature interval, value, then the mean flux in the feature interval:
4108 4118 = 0.8 angstrom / 10.5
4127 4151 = 0.4 angstrom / 11.1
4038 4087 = -0.8 angstrom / 11.7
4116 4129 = 0.0 angstrom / 11.3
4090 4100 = 0.8 angstrom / 10.5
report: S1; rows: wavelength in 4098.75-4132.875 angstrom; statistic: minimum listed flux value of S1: 8.76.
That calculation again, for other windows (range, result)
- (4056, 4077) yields 10.5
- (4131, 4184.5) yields 8.93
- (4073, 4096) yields 9.92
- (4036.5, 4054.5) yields 10.9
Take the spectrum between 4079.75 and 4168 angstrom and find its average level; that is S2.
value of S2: 10.8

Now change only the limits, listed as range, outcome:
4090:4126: 10.5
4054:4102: 11.3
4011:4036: 11.4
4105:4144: 10.8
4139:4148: 10.7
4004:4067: 11.7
